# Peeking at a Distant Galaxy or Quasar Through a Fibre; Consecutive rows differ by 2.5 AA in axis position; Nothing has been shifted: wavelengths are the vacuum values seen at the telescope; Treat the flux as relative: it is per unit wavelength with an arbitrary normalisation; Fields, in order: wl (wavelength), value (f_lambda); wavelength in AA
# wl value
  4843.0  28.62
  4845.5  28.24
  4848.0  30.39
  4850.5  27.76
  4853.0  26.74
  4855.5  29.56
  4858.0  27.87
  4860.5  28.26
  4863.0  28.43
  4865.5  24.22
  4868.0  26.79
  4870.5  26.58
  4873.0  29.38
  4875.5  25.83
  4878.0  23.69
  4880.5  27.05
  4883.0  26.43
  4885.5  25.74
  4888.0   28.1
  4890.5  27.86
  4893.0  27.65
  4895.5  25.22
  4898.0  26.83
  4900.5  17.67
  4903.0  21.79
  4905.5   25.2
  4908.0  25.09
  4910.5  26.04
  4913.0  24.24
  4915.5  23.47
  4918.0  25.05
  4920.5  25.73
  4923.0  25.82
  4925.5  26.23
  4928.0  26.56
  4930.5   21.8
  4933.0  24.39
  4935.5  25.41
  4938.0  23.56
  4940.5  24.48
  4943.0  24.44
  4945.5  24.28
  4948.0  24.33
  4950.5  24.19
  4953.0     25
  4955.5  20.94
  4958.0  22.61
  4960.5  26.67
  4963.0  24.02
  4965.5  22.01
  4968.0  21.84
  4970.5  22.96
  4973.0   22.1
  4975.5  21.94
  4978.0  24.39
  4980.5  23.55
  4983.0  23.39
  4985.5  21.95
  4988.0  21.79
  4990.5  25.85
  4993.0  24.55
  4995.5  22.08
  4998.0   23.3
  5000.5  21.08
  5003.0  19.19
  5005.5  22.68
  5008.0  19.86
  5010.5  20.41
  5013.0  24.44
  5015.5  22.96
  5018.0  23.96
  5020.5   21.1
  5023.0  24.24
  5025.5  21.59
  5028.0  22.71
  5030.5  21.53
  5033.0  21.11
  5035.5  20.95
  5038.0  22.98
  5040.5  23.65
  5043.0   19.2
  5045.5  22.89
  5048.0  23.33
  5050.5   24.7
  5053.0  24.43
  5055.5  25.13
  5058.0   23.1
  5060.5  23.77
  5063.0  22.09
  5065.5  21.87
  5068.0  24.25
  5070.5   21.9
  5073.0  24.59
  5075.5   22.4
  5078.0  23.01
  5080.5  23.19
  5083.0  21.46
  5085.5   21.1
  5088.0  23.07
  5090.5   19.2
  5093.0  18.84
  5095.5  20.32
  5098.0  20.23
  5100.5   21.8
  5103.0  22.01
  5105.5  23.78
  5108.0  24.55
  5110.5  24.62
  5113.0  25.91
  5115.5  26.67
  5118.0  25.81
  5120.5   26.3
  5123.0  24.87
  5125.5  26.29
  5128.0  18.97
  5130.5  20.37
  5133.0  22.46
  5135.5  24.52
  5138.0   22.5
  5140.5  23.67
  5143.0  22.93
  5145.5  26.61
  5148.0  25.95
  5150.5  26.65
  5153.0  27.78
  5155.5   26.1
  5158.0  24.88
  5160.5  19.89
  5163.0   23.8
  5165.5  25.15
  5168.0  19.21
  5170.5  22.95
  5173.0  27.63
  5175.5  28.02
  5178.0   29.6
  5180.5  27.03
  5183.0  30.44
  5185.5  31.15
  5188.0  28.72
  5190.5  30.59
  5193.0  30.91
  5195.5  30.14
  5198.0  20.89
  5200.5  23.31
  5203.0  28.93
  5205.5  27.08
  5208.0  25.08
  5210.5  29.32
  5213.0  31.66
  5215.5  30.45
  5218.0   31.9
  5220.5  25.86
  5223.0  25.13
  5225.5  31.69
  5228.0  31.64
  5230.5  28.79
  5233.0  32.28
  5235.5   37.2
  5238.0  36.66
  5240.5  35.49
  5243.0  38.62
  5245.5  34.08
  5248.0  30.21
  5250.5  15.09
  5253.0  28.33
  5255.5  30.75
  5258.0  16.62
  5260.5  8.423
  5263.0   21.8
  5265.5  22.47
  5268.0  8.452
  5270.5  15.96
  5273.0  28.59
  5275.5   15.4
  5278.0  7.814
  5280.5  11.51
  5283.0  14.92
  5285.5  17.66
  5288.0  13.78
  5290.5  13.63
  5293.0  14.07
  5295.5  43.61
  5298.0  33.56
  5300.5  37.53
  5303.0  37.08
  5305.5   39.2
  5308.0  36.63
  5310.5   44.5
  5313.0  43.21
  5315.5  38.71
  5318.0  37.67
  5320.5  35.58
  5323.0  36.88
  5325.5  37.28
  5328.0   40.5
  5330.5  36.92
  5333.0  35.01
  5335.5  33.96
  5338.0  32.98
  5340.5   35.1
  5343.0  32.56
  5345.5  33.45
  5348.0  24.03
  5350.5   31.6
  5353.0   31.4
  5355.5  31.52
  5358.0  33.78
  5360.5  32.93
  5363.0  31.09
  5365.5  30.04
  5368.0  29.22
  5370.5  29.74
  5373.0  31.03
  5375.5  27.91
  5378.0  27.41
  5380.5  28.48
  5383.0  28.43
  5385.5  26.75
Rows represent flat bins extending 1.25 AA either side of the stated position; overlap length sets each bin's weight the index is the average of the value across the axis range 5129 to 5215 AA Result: 26.1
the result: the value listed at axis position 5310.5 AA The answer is 44.5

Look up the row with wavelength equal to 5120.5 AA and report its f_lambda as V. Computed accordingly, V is 26.3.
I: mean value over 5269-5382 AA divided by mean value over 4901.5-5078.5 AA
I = 1.3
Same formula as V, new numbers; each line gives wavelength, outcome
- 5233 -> 32.28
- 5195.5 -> 30.14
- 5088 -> 23.07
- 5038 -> 22.98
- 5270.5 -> 15.96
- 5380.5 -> 28.48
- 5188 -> 28.72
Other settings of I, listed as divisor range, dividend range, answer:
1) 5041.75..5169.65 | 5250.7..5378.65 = 1.23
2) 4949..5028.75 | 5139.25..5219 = 1.18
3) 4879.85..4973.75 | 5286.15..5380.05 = 1.33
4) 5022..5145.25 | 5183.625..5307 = 1.15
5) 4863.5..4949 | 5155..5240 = 1.12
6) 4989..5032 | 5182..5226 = 1.27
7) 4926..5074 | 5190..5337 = 1.24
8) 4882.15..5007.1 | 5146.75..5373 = 1.19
